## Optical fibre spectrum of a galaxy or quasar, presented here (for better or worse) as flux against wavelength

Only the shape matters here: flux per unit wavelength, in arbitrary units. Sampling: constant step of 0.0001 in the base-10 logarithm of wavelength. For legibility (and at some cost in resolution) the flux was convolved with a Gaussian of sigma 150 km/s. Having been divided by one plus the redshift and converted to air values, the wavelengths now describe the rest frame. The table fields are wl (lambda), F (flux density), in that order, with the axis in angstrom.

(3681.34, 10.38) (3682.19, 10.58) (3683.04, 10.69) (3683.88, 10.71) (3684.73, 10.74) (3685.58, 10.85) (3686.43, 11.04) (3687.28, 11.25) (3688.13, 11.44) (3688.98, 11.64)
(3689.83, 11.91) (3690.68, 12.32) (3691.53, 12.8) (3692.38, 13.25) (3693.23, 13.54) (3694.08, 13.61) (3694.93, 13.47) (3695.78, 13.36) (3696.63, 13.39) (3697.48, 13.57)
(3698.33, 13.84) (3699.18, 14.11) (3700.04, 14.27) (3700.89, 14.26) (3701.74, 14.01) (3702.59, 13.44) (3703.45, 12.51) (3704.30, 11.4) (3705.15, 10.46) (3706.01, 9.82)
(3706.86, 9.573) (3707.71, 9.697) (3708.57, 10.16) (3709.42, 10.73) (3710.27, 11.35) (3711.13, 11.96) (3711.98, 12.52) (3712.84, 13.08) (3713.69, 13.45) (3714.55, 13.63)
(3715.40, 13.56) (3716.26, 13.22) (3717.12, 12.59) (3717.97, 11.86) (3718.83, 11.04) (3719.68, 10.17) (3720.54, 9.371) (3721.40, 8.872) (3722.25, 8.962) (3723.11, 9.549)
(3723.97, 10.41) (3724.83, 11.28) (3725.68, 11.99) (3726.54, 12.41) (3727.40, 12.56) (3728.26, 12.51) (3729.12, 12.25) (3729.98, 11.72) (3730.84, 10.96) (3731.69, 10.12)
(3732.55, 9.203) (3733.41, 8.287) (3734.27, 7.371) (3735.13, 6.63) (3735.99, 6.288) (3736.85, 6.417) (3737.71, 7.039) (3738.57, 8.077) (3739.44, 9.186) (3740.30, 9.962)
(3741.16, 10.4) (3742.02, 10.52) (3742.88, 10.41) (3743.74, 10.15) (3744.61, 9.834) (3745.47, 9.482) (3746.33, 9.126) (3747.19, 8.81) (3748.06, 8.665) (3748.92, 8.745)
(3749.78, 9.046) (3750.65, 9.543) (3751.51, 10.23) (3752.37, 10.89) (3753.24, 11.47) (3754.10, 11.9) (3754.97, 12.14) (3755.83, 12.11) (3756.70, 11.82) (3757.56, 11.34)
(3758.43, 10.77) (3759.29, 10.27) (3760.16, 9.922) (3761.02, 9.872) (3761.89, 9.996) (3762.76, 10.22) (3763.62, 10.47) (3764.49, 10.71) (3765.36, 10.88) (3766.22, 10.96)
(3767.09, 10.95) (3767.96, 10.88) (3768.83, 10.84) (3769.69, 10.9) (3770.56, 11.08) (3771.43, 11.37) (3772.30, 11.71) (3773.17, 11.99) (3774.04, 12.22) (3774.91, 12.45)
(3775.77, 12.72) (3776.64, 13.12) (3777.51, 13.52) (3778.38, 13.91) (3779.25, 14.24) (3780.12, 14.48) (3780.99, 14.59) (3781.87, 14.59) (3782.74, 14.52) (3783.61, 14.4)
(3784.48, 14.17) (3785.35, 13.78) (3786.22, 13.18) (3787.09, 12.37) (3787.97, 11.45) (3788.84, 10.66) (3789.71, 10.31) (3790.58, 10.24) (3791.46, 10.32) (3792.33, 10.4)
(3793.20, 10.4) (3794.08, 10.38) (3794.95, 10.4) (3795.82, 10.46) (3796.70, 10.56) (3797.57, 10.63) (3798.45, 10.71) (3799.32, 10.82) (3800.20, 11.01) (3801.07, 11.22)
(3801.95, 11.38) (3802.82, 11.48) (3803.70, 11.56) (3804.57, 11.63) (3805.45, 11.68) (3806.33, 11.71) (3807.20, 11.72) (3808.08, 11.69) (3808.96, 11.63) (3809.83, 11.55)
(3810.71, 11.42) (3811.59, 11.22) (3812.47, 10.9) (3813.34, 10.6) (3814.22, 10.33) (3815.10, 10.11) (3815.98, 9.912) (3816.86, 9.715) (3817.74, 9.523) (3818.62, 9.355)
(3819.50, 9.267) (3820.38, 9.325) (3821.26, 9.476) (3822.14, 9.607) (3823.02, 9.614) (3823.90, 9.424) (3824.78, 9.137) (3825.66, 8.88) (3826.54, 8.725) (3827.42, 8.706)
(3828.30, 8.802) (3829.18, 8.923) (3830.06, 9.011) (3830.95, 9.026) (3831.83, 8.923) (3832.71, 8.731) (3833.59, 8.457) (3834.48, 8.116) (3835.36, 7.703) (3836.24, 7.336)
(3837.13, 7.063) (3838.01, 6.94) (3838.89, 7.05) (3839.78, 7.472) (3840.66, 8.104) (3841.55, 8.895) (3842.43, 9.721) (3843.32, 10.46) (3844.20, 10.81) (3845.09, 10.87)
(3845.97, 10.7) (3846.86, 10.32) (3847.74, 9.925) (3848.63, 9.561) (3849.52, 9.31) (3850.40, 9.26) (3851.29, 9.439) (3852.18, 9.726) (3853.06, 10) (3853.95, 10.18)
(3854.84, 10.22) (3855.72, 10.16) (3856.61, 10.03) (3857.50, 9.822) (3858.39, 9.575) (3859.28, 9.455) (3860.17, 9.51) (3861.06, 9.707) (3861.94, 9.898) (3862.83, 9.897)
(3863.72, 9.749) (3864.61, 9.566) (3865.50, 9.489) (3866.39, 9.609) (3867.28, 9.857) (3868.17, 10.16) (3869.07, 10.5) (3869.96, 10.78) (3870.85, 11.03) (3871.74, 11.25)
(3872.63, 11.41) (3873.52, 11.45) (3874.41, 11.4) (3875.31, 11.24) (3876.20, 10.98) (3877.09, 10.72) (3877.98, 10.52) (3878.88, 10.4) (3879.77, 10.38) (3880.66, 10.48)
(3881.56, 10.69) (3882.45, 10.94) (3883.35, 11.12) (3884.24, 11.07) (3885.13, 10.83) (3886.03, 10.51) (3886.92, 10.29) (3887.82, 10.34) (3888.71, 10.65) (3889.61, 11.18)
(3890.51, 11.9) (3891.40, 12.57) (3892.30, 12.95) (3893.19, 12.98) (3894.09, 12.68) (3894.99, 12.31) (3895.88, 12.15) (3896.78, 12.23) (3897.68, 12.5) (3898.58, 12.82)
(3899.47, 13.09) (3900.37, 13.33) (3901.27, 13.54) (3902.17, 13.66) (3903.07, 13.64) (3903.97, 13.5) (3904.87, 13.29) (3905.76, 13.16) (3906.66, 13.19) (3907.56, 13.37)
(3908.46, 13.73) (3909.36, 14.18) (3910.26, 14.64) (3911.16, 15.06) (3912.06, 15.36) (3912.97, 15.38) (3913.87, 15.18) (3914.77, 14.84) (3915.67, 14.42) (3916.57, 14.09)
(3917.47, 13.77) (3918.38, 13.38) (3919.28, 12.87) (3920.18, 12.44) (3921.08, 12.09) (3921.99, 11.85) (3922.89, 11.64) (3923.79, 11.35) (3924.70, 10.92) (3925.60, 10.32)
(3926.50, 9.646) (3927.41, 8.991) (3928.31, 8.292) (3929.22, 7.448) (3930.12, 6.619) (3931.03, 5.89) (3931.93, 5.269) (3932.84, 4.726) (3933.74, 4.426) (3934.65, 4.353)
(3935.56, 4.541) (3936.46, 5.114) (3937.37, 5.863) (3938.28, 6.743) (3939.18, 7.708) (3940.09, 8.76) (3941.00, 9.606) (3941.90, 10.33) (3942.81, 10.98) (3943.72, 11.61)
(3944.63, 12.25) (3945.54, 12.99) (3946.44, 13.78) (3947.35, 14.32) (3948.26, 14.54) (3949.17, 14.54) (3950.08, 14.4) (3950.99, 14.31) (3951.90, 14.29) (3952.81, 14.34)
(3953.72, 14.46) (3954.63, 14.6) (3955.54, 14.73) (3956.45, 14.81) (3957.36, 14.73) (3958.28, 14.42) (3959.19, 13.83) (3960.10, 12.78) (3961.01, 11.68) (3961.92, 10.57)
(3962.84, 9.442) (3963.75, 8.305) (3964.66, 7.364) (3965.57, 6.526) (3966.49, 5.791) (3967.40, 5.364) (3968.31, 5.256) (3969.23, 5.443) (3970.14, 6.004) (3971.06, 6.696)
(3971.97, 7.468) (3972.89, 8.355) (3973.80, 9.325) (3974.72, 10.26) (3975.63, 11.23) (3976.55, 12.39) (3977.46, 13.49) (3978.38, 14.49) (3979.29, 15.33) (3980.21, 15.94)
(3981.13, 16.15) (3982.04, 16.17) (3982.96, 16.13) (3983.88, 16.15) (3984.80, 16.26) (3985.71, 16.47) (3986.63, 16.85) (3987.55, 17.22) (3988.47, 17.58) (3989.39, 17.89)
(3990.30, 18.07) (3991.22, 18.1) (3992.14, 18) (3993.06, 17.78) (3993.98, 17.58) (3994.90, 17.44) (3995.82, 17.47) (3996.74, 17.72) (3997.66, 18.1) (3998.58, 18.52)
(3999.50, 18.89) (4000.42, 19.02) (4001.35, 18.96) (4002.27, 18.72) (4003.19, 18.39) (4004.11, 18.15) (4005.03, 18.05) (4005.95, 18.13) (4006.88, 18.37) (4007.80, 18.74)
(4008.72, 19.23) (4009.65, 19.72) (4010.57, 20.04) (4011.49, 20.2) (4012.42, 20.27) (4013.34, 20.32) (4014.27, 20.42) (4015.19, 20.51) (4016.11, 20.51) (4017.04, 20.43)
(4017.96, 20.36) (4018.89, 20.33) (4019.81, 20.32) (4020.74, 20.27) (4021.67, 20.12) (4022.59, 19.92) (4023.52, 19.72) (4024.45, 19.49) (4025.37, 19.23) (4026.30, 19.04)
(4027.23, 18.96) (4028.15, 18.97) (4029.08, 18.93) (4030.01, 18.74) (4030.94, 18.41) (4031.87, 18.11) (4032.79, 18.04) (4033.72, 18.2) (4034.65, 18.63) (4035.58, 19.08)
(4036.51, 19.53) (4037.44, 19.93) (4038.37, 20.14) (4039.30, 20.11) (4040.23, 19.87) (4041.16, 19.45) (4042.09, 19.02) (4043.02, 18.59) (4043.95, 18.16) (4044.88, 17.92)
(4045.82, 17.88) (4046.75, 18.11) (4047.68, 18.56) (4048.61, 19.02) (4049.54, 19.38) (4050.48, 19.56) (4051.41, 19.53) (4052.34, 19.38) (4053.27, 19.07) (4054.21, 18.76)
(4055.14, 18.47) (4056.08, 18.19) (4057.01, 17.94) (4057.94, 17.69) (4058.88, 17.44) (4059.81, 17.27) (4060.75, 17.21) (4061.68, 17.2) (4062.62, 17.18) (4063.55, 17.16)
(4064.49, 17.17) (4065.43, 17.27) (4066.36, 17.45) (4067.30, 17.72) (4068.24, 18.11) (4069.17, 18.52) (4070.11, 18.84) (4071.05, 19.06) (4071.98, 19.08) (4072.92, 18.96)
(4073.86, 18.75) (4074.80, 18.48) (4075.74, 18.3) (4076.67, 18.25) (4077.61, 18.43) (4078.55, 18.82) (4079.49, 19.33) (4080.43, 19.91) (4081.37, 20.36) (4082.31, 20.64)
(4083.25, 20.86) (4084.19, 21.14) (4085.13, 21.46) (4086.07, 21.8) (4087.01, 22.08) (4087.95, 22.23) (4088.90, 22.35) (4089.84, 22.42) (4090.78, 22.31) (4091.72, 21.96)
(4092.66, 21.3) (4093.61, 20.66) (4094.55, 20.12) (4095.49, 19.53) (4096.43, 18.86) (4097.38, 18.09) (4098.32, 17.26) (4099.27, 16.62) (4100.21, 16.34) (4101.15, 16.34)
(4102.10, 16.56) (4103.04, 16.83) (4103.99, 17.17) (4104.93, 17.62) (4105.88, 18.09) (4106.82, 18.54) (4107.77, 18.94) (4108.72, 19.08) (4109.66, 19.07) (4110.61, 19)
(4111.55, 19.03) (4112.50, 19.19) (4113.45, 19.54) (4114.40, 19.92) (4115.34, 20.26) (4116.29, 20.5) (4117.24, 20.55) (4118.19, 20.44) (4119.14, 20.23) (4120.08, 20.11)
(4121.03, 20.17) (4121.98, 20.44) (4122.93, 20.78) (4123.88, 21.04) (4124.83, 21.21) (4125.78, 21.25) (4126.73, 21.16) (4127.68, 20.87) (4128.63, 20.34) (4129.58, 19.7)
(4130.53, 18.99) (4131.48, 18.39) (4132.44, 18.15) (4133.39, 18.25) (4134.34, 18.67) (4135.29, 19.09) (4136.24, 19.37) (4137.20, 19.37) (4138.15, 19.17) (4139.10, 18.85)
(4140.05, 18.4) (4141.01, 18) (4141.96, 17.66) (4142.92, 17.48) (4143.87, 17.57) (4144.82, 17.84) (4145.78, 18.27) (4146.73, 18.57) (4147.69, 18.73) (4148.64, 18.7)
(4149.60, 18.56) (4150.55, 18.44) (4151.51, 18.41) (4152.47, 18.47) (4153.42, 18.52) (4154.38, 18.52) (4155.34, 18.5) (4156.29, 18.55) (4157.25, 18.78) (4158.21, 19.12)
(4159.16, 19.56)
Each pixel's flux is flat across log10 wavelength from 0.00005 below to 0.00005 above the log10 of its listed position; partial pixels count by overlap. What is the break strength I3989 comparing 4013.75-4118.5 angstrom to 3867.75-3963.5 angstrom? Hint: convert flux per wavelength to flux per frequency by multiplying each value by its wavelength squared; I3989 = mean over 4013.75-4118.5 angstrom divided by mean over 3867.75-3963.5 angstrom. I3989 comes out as 1.8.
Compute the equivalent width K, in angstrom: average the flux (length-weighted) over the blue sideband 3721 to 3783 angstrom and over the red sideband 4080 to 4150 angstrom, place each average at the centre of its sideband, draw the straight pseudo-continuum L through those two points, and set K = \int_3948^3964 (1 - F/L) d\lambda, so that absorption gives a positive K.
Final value 2.3 angstrom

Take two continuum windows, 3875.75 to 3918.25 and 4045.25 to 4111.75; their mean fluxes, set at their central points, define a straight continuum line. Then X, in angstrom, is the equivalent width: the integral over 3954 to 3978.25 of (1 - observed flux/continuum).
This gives 7.8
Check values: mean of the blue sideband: 12.6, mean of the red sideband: 18.9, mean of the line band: 10.1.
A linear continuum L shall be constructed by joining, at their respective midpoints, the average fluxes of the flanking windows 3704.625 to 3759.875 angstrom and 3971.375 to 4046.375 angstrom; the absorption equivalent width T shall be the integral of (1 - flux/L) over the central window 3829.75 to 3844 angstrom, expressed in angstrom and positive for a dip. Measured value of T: 5.3 angstrom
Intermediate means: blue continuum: 10.4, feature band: 8.35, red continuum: 17.8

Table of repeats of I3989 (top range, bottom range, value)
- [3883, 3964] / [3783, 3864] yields 1.22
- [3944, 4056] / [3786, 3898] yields 1.73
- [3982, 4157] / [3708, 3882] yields 2.08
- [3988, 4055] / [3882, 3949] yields 1.77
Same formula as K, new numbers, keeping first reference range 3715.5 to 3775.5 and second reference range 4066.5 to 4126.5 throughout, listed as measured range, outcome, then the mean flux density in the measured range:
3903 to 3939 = 9.80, 10.8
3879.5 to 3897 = 3.35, 11.4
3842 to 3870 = 7.03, 9.93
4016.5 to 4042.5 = -2.38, 19.4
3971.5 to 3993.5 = 2.28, 14.9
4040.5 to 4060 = -0.26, 18.6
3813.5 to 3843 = 8.65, 8.85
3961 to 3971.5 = 5.82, 7.18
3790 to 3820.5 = 3.08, 10.7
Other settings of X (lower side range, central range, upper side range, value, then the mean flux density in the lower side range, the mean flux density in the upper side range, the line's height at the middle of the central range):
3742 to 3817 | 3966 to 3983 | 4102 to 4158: 5.6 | 11.3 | 19.1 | 15.6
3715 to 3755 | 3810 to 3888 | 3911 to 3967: 6.1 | 10.1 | 11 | 10.6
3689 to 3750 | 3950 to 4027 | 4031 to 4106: 7.1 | 11.1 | 18.9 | 17.1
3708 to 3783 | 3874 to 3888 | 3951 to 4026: 2.9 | 10.9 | 15.6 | 13.5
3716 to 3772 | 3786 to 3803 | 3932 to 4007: 0.0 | 10.3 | 13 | 10.9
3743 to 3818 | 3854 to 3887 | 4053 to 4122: 7.7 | 11.2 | 19.1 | 13.5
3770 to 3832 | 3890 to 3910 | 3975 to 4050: 2.0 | 11.1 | 18.3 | 14.5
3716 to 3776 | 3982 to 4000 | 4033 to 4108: -0.7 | 10.4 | 18.9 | 16.8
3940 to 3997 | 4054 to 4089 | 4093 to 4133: -2.9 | 13.1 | 19.2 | 17.4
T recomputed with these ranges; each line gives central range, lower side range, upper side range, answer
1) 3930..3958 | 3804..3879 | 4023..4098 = 7.3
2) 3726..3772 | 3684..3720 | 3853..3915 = 7.4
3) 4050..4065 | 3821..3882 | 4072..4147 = -0.6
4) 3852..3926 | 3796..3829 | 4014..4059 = 9.3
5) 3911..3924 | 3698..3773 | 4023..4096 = 1.6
